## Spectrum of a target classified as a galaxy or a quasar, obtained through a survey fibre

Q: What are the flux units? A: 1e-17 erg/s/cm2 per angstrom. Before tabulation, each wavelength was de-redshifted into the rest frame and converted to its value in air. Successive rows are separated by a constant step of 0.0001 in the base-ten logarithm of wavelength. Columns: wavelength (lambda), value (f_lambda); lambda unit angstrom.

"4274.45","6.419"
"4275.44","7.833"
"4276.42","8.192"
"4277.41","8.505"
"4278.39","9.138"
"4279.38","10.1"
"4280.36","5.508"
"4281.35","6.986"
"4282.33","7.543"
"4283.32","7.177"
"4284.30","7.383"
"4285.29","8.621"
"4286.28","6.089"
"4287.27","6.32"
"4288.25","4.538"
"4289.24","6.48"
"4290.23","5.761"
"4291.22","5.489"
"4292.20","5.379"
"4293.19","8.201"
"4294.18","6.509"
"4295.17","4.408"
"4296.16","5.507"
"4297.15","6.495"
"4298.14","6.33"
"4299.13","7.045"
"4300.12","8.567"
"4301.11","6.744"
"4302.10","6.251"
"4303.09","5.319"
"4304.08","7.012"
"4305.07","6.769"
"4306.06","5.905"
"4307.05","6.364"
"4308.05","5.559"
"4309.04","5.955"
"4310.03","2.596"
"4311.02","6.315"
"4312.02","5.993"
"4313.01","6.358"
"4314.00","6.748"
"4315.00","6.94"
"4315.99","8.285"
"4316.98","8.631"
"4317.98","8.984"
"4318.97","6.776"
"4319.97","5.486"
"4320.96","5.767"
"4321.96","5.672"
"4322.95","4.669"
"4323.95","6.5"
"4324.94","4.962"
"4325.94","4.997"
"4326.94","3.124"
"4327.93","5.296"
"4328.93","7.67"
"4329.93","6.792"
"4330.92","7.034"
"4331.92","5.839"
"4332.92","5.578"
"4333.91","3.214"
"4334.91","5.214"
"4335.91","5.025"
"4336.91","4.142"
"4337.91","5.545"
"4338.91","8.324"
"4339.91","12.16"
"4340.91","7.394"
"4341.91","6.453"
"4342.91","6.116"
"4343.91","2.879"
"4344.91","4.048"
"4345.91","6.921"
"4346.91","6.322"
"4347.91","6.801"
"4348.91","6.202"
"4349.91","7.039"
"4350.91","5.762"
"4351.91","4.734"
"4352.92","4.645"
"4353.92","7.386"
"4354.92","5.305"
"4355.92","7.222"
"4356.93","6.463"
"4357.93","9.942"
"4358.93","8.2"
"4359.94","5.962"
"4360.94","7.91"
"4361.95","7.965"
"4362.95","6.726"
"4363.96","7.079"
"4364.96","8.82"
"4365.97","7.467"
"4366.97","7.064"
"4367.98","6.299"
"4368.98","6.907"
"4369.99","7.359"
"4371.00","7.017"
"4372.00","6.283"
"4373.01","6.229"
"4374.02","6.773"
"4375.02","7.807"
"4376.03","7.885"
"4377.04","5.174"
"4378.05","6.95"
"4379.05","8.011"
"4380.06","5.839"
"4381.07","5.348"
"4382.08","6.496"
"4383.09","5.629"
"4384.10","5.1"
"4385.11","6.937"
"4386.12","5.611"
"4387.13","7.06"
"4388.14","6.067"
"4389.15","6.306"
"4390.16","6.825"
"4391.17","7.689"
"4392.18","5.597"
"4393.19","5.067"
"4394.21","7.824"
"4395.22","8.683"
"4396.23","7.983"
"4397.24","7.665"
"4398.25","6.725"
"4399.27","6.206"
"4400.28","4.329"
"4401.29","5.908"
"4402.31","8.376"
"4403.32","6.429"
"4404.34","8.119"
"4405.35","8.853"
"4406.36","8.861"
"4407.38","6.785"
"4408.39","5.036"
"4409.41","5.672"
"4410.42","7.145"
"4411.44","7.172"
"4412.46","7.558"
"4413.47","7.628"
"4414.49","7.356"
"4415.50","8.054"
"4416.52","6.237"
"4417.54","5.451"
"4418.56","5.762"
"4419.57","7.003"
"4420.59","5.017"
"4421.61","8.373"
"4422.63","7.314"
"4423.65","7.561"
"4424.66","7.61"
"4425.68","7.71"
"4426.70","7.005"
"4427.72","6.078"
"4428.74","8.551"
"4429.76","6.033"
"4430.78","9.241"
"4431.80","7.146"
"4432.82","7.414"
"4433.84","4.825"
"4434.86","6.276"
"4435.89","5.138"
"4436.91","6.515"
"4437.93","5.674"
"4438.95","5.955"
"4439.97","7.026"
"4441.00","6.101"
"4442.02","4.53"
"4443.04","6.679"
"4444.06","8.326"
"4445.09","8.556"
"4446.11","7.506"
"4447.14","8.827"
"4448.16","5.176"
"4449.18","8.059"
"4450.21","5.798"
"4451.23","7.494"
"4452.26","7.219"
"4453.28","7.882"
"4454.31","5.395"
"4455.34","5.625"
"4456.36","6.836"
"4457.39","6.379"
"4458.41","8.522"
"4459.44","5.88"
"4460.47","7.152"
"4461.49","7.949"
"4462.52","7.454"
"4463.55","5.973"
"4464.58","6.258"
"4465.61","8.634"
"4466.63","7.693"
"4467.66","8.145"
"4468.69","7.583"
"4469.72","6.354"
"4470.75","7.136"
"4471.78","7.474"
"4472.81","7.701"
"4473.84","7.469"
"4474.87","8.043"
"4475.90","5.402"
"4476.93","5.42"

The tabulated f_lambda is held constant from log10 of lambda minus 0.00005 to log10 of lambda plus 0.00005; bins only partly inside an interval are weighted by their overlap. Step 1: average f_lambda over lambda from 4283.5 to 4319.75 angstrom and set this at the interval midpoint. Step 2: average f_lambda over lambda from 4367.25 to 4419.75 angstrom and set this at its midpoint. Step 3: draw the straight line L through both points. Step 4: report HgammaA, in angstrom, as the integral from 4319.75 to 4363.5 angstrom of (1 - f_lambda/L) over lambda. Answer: 2.8 angstrom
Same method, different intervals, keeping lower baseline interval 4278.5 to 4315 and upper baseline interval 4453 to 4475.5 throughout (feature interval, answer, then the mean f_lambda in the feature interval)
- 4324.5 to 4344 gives 1.9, 5.95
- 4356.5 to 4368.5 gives -1.4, 7.5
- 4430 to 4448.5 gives 0.8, 6.72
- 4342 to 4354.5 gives 1.7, 5.76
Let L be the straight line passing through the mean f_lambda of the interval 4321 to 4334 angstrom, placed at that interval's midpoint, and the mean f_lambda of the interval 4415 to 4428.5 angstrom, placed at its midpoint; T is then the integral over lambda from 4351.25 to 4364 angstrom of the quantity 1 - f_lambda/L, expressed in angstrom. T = -1.8 angstrom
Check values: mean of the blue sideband 5.57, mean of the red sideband 6.89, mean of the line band 6.86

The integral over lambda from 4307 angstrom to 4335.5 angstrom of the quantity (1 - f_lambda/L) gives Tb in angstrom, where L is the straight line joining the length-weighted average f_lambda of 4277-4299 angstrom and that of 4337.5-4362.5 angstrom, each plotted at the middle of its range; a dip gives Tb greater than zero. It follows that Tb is 3.2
